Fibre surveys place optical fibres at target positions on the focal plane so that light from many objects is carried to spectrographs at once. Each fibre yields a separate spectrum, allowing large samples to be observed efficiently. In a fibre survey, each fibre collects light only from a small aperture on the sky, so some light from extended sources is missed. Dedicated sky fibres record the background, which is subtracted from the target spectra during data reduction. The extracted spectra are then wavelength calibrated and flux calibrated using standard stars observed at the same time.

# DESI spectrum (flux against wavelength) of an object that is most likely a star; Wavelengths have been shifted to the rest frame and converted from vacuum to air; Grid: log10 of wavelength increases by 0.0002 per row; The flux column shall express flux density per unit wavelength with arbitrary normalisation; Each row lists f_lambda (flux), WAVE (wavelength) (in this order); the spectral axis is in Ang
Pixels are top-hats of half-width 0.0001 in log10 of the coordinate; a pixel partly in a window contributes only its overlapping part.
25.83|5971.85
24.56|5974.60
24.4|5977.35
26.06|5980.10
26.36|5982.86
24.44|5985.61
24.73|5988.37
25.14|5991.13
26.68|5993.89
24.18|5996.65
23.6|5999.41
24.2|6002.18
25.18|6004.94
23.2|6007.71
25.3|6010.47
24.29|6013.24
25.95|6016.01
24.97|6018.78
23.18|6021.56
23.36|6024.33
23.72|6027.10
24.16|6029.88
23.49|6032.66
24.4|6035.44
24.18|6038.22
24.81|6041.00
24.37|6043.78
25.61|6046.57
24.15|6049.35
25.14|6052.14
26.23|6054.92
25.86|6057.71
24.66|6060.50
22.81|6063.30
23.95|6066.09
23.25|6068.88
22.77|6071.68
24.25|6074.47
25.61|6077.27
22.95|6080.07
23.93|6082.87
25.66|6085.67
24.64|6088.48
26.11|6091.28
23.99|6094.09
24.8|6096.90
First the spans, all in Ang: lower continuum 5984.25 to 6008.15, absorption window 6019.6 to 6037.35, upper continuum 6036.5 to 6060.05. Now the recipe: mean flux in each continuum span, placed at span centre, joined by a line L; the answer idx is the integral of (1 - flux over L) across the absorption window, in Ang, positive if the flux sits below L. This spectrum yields 0.79 Ang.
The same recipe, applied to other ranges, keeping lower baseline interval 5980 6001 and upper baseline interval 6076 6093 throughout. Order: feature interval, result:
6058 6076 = 0.8 Ang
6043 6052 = 0.0 Ang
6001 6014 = 0.3 Ang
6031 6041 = 0.3 Ang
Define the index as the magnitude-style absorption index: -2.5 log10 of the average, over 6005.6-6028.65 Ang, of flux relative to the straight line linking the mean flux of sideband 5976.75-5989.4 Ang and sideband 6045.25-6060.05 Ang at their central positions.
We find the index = 0.05 mag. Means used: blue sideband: 25.3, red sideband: 25.4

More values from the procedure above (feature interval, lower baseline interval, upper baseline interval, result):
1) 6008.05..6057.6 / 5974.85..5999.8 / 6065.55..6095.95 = 0.01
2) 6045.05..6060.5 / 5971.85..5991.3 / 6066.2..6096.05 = -0.03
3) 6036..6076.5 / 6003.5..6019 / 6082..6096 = 0.02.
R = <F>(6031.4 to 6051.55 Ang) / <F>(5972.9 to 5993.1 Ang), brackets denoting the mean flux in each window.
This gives 0.97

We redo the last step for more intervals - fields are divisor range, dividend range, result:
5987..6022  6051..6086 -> 0.99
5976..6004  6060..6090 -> 0.96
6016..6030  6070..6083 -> 0.99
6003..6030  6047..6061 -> 1.04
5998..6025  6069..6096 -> 1.00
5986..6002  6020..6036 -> 0.96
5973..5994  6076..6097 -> 0.98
